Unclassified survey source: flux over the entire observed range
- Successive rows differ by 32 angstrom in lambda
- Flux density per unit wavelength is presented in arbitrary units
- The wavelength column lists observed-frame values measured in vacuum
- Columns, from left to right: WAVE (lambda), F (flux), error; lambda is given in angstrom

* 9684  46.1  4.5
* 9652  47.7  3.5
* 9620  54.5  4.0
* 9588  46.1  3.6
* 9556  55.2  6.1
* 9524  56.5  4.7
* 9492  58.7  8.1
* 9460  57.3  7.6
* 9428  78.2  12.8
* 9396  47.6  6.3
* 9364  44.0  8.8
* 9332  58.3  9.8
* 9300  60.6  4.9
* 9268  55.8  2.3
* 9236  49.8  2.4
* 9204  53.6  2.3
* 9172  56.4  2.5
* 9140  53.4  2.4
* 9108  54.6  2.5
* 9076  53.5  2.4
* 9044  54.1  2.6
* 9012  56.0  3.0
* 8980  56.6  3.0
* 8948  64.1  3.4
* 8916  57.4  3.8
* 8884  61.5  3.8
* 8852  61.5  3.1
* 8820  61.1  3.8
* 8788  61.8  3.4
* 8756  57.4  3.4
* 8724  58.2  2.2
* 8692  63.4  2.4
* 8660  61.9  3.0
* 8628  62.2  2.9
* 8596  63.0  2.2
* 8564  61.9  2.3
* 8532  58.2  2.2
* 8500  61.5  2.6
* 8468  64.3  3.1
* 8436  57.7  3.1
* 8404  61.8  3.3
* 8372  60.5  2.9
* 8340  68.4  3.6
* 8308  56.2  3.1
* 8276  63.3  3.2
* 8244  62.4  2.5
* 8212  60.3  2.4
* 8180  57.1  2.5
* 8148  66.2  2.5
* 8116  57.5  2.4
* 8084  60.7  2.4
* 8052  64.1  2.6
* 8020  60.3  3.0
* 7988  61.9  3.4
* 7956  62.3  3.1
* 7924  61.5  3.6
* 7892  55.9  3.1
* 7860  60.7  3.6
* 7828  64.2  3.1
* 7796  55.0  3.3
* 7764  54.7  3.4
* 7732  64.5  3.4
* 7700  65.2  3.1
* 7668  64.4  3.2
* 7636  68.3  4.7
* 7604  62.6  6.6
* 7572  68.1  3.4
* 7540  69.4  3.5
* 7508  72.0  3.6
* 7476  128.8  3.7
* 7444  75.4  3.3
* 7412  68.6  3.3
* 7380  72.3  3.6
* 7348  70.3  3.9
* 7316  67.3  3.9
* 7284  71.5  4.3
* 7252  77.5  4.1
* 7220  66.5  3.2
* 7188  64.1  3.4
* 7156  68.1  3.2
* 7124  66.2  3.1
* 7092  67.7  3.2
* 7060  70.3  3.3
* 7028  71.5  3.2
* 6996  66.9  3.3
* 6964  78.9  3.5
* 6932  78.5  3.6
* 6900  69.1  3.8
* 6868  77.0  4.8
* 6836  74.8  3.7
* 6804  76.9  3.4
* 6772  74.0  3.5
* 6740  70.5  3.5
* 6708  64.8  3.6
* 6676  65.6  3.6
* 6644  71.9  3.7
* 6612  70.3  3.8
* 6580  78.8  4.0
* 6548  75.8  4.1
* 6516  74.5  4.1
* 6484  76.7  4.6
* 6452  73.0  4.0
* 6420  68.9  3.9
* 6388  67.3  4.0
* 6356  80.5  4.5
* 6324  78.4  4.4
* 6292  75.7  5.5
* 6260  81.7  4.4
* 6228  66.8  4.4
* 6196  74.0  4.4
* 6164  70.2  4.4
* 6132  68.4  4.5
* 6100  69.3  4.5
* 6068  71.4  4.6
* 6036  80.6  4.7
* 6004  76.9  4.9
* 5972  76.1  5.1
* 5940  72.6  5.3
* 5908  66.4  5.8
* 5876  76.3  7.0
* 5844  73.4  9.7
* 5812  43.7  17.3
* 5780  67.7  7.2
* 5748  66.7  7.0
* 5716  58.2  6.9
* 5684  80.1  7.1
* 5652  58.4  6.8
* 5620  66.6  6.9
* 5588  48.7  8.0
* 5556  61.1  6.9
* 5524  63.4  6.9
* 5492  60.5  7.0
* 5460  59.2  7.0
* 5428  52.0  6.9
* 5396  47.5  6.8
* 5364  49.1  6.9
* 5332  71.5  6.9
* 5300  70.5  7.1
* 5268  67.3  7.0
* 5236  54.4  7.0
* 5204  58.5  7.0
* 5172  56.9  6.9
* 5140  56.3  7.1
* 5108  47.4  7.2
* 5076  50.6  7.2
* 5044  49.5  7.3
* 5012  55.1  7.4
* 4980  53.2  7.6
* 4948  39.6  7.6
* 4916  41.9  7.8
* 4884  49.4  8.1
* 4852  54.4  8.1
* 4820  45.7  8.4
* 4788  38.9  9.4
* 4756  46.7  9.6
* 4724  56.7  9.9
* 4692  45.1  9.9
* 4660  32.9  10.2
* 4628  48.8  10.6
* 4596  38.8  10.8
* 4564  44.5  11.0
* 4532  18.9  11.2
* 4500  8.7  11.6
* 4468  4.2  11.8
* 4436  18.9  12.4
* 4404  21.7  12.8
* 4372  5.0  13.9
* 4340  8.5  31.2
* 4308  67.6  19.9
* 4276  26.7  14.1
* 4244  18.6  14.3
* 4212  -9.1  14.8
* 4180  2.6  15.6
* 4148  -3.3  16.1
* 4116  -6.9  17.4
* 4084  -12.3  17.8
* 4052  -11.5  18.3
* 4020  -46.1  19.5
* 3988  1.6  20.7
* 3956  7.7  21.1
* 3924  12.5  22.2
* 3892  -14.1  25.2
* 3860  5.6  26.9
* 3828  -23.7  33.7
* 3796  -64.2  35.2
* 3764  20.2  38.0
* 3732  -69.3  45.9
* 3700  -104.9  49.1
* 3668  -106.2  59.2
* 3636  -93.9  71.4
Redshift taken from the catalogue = 0.137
